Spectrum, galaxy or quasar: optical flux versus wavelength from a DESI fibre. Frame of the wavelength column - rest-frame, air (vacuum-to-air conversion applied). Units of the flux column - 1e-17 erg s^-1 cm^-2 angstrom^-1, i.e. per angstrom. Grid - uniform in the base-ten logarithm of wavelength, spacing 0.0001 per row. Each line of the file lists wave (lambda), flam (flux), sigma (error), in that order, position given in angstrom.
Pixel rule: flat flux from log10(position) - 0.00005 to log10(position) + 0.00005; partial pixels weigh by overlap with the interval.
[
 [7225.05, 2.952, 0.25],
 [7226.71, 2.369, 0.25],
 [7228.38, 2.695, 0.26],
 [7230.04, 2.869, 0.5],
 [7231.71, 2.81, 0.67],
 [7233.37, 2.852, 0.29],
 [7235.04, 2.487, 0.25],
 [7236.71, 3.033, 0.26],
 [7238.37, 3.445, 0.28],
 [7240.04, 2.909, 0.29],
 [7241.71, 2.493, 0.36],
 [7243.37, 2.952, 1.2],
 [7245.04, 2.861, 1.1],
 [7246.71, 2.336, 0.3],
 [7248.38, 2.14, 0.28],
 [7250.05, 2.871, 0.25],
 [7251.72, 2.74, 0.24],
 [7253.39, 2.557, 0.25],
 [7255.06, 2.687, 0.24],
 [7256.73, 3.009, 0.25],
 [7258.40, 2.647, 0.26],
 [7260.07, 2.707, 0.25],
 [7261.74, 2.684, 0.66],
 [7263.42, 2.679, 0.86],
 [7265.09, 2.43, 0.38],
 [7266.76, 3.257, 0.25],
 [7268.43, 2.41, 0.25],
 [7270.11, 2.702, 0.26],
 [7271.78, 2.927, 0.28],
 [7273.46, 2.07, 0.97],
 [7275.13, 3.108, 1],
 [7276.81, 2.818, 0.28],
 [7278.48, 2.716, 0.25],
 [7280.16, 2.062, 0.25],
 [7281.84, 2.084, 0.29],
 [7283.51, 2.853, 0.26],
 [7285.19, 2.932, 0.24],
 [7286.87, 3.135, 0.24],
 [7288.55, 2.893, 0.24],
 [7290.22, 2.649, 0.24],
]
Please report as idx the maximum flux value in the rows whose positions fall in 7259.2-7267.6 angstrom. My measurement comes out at 3.257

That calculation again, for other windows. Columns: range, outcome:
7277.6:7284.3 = 2.853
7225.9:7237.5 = 3.033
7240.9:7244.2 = 2.952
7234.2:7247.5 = 3.445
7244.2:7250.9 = 2.871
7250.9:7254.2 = 2.74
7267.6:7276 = 3.108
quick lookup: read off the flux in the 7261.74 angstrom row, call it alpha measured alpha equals 2.684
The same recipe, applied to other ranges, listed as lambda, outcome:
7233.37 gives 2.852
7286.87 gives 3.135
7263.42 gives 2.679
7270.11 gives 2.702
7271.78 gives 2.927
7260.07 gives 2.707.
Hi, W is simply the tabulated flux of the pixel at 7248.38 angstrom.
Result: 2.14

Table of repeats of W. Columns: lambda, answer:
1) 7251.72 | 2.74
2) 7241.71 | 2.493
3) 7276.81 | 2.818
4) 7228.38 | 2.695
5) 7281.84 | 2.084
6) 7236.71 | 3.033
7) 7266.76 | 3.257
